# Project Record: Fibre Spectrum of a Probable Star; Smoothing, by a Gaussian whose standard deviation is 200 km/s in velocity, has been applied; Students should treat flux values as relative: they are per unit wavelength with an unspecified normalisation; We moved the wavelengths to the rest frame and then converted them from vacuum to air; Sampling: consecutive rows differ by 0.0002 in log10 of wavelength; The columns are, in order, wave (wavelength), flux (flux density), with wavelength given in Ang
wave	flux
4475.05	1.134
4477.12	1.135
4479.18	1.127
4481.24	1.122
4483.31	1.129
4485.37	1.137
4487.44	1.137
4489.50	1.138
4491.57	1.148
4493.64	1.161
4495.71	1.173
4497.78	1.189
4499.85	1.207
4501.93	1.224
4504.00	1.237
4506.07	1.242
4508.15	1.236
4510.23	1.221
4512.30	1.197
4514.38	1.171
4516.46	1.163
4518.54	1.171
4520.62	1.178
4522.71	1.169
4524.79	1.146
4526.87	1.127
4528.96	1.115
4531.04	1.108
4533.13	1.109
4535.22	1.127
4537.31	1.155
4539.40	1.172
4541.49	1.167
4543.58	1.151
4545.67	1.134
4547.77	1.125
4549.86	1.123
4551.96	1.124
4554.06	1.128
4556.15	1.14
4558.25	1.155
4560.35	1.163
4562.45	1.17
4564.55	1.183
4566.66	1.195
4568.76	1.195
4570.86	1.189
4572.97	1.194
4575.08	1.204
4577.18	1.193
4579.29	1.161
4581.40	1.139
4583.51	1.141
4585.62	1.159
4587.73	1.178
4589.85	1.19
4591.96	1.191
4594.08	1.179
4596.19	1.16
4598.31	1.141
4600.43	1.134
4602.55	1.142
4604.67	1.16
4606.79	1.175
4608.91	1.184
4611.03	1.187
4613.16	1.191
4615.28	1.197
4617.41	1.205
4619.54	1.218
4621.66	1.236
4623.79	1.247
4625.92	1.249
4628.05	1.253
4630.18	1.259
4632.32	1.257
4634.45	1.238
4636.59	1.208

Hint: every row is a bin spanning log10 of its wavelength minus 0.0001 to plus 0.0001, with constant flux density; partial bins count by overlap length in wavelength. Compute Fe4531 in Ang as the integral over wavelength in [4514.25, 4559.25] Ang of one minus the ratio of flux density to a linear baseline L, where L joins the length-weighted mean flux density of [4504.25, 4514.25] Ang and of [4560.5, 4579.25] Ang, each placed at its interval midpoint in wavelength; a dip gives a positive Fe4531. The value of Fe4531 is 2.34 Ang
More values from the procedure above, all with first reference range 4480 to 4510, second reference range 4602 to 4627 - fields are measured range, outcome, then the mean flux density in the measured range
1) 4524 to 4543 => 0.78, 1.14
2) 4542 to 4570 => 0.85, 1.15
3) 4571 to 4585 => 0.25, 1.17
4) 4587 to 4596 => 0.11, 1.18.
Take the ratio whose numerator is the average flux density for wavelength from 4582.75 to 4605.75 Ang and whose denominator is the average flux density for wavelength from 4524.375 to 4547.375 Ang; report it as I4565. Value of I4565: 1.0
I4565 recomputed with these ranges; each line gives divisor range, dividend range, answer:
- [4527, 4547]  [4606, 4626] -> 1.06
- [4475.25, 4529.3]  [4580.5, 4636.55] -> 1.02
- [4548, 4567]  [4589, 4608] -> 1.01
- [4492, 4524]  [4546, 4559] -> 0.95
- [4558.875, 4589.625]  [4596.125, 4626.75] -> 1.01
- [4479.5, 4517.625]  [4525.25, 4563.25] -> 0.97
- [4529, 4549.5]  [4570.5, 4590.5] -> 1.03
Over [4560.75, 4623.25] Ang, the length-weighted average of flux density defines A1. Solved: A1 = 1.18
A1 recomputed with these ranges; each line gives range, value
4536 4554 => 1.14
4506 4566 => 1.16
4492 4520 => 1.2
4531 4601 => 1.16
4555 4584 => 1.17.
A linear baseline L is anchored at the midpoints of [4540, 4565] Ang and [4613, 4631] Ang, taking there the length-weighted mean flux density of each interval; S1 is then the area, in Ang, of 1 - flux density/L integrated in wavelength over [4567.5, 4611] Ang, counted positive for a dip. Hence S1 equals 0.7 Ang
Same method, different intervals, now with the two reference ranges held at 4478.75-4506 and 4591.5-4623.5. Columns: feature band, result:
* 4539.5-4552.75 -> 0.38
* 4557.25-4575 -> -0.08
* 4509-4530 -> 0.08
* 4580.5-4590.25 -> 0.16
